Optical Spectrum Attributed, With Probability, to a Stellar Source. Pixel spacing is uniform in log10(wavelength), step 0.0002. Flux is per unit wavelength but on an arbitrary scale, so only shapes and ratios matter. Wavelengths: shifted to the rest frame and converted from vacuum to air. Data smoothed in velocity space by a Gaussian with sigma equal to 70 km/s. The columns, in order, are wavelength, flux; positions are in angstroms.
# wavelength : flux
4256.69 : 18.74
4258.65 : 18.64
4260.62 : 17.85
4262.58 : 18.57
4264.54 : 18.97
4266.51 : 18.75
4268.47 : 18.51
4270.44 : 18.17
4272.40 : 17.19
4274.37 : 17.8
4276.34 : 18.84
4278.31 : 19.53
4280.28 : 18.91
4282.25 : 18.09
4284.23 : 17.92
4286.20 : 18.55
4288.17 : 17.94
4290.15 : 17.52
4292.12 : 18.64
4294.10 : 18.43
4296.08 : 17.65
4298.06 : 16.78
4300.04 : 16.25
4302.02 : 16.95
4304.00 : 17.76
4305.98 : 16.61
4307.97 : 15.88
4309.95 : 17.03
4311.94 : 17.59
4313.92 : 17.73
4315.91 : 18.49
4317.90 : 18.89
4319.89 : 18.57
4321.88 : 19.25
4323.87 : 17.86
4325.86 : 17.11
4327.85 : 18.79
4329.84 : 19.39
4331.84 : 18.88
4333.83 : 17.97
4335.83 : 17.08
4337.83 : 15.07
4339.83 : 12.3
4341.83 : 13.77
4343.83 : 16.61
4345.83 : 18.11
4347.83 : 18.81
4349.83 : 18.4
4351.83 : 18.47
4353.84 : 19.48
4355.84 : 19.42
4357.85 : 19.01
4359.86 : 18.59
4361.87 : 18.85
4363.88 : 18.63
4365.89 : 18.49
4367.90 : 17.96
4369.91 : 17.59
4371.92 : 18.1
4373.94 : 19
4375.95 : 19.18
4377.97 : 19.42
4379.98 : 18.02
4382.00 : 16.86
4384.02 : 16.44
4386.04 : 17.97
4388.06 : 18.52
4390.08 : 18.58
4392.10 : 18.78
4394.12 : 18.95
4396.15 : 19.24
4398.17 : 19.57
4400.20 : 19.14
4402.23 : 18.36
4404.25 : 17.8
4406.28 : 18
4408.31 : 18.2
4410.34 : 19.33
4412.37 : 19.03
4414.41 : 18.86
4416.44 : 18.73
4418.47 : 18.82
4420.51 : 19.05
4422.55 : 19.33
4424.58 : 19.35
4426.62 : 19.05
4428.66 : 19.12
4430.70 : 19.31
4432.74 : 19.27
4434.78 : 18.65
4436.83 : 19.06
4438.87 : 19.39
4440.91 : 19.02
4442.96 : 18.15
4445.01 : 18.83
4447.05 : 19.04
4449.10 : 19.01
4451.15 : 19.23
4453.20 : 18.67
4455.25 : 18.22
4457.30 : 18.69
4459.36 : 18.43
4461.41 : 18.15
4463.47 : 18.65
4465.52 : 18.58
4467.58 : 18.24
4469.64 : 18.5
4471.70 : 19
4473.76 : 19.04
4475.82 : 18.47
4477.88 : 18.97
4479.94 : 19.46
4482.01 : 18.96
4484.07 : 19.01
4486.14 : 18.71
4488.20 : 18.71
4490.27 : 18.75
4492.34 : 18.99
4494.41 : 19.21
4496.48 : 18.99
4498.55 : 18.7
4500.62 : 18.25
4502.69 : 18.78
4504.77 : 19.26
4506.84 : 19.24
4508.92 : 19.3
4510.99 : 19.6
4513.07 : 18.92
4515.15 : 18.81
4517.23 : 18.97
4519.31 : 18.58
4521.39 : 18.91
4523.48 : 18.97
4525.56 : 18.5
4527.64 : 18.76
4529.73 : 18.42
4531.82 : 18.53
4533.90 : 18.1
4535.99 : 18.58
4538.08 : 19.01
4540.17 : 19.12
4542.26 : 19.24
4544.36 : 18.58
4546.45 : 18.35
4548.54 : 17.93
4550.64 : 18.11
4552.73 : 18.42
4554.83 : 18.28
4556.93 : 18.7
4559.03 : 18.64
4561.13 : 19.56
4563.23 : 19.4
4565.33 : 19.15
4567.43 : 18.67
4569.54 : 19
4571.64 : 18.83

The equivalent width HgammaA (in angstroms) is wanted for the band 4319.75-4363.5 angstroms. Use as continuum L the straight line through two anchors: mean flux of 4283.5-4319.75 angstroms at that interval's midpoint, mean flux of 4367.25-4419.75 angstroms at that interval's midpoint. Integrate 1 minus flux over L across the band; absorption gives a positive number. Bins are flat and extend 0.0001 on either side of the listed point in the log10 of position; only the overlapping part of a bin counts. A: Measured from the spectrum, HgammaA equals 0.5 angstroms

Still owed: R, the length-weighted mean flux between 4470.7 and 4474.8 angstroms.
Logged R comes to 19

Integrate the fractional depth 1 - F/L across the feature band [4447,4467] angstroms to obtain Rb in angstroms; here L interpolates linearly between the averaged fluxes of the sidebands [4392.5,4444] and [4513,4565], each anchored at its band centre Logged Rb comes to 0.2 angstroms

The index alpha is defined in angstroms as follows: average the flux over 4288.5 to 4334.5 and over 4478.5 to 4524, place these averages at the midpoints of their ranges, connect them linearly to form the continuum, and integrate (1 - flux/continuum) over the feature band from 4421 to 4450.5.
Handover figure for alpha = -0.8 angstroms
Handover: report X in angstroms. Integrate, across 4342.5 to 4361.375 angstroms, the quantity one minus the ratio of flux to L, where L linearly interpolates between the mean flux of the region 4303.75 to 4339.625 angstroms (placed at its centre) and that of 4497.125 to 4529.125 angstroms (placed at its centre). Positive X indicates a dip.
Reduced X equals -0.65 angstroms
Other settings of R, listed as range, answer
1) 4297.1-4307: 16.9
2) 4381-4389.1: 17.5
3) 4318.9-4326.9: 18.2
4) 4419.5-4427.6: 19.2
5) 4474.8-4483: 19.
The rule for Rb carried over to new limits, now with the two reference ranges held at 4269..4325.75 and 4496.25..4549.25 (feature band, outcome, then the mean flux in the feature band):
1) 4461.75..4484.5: -0.2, 18.8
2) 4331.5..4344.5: 1.6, 15.8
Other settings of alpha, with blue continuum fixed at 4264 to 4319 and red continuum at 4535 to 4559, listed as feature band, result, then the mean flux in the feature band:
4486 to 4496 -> -0.3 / 18.9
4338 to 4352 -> 1.2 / 16.4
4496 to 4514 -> -0.5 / 19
